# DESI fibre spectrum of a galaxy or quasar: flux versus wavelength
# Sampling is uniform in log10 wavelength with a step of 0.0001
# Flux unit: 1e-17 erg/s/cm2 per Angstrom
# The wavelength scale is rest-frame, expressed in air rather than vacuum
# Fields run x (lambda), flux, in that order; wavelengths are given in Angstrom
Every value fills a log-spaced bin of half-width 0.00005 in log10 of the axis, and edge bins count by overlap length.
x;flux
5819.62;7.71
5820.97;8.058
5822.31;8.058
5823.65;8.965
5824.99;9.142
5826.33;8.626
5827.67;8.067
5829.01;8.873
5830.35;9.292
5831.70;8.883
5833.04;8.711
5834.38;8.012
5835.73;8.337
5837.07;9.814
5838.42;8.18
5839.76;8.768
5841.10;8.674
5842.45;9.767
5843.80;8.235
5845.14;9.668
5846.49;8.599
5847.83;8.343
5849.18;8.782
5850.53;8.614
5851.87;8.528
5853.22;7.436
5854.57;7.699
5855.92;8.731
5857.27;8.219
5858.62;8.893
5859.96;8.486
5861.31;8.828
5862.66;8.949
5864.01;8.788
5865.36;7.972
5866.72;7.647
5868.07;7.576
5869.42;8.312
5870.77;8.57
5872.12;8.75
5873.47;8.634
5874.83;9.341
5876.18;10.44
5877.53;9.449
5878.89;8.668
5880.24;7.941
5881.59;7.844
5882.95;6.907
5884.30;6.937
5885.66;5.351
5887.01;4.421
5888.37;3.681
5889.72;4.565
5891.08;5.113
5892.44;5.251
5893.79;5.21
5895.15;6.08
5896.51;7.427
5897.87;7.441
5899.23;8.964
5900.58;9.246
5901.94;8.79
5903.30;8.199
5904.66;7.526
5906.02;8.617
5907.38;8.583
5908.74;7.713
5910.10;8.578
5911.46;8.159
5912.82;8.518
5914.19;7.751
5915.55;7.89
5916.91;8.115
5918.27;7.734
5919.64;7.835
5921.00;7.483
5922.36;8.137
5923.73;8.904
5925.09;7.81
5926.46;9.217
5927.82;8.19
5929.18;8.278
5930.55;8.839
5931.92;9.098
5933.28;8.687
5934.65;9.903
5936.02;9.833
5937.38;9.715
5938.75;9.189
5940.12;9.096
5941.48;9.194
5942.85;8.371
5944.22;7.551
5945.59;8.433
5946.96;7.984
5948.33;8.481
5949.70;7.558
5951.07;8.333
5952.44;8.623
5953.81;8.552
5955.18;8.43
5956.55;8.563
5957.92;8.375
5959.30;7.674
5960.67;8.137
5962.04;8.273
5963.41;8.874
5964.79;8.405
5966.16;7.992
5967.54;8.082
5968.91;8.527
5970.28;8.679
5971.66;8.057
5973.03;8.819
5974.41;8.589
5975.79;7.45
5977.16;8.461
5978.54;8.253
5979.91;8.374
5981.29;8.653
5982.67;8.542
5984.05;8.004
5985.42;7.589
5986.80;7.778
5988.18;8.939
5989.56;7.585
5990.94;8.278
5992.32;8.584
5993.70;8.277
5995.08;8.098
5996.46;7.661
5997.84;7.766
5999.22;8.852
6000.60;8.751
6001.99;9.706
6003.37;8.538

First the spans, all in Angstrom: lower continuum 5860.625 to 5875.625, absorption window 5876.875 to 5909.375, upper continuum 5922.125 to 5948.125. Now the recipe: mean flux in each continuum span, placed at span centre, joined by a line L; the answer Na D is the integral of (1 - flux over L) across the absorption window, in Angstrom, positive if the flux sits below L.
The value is 5.75 Angstrom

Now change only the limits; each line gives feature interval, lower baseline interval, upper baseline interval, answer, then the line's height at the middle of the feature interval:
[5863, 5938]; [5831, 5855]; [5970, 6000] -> 4.92 Angstrom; 8.47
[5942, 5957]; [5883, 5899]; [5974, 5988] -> -1.92 Angstrom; 7.33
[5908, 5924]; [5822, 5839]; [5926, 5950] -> 1.30 Angstrom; 8.76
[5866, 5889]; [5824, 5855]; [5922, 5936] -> 2.71 Angstrom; 8.71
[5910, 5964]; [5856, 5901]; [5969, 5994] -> -3.26 Angstrom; 7.98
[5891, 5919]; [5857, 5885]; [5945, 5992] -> 2.21 Angstrom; 8.38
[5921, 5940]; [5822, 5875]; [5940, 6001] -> -1.07 Angstrom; 8.39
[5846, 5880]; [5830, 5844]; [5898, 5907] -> 0.42 Angstrom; 8.67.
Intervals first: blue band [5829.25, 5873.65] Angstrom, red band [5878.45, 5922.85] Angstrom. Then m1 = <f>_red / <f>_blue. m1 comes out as 0.85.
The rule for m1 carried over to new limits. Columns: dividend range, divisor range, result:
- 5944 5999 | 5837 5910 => 1.04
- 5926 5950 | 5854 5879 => 1.02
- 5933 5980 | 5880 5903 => 1.30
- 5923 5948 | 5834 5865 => 1.02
